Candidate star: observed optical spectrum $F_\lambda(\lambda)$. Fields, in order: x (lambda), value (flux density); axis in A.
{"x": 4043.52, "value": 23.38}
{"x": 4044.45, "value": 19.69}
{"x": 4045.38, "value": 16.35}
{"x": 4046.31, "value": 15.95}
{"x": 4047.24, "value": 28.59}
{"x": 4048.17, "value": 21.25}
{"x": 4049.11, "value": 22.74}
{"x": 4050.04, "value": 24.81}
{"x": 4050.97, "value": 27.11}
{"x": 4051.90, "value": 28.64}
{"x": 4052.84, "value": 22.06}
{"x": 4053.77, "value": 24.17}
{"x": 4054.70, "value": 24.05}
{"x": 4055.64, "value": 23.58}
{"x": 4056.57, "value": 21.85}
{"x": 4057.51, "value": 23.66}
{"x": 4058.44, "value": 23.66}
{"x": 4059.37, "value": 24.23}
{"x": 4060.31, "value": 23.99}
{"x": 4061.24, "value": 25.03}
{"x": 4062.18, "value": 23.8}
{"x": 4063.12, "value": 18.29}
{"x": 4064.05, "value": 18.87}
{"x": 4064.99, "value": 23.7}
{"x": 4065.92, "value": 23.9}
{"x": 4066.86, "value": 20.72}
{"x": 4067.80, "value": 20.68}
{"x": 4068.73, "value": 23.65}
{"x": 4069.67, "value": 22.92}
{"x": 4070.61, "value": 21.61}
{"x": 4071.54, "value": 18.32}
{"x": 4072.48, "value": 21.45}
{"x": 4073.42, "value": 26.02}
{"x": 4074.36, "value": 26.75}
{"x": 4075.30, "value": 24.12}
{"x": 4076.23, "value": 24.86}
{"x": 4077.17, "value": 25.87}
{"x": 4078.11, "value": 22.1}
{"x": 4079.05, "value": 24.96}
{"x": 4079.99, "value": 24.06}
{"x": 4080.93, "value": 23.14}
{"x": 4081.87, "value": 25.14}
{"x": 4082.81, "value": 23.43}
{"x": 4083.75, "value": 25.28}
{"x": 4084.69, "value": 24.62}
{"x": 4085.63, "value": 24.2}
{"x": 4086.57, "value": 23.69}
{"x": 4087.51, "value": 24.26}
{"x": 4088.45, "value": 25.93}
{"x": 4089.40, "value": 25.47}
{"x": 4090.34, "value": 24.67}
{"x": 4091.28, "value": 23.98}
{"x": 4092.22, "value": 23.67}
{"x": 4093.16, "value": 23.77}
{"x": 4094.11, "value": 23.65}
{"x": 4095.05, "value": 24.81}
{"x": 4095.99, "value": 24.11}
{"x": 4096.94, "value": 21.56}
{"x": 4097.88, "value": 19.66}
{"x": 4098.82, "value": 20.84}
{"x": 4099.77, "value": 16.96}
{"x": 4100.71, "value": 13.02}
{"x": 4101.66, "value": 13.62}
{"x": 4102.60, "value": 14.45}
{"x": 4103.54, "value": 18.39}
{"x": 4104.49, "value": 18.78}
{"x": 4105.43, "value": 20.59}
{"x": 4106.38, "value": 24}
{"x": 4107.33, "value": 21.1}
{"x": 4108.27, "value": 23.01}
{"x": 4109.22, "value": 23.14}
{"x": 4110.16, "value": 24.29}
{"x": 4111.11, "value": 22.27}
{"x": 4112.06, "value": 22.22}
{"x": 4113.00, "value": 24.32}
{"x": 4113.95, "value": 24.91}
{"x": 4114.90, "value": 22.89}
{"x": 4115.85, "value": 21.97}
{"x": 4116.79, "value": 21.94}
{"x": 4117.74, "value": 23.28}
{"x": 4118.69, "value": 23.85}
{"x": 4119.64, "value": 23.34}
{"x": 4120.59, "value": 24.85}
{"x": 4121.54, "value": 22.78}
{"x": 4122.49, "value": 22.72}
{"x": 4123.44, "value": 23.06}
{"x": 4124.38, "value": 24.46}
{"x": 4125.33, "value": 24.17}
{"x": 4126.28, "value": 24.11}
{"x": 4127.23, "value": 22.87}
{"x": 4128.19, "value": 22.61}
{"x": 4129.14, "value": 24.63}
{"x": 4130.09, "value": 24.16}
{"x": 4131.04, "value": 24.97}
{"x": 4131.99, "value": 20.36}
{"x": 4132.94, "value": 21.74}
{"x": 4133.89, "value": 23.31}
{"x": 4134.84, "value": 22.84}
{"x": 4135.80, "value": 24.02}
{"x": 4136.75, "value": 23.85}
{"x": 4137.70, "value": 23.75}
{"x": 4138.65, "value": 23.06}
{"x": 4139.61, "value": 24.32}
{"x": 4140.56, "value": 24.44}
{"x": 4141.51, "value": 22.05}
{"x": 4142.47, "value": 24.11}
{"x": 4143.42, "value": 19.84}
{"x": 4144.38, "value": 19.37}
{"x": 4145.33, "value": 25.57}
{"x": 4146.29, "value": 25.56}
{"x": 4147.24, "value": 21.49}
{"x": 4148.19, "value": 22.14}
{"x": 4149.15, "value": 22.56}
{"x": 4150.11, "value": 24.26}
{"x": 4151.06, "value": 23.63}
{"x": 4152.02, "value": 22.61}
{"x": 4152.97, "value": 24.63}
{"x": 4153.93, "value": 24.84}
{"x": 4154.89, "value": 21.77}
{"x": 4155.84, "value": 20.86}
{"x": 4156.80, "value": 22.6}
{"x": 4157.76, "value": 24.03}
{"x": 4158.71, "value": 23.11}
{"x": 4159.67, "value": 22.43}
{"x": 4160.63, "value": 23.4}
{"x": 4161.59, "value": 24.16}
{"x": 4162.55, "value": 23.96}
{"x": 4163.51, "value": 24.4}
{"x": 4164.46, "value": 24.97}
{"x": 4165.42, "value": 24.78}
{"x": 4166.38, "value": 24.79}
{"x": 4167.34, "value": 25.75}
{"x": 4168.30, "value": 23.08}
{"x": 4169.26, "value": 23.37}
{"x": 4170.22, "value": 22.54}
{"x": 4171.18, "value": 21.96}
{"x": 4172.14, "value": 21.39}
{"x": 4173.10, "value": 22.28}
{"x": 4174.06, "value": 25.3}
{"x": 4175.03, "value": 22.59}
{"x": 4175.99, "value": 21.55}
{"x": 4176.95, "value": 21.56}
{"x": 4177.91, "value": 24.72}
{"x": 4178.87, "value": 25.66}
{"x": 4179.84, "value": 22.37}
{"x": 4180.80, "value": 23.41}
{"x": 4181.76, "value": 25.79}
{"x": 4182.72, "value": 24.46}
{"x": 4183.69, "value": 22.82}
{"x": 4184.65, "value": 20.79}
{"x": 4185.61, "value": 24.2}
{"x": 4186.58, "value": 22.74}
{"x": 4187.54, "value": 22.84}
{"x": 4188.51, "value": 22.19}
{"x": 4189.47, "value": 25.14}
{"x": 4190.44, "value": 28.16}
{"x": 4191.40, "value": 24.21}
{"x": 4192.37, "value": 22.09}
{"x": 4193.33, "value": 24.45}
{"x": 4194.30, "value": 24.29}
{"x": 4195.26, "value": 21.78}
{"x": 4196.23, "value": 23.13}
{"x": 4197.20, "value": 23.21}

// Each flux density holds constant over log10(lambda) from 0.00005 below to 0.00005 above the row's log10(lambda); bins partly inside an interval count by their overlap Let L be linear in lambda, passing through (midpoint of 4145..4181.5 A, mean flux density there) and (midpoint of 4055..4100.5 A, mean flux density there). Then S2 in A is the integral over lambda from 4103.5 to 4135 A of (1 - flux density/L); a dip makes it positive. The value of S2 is 0.5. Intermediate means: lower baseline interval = 23.2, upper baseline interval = 23.4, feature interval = 22.9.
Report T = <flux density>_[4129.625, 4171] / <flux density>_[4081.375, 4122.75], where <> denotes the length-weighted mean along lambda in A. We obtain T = 1.0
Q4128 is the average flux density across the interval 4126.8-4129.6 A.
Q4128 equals 23.3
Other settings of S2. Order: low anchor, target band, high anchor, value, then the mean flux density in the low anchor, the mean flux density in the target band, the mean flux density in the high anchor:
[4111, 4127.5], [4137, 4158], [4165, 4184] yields 0.3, 23.4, 23.1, 23.5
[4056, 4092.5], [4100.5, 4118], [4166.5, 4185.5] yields 1.8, 23.5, 21.1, 23.3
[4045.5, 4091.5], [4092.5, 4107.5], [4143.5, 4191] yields 2.2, 23.5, 20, 23.4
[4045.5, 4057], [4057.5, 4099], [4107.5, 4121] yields 0.0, 23.5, 23.4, 23.3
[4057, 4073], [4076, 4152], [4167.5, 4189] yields -0.7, 22.3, 22.8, 23.1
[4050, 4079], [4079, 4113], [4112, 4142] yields 1.7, 23.4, 22.2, 23.4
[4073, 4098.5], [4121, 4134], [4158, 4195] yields 0.3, 24.2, 23.3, 23.6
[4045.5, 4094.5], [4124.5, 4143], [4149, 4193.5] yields 0.1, 23.5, 23.4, 23.5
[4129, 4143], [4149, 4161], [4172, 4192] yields 0.2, 23.4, 23.1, 23.6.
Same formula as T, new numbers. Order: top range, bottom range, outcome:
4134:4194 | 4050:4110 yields 1.03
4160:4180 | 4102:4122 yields 1.06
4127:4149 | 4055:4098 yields 0.98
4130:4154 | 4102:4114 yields 1.08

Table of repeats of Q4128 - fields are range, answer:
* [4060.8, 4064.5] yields 21.5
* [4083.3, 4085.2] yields 24.9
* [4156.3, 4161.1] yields 23.1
